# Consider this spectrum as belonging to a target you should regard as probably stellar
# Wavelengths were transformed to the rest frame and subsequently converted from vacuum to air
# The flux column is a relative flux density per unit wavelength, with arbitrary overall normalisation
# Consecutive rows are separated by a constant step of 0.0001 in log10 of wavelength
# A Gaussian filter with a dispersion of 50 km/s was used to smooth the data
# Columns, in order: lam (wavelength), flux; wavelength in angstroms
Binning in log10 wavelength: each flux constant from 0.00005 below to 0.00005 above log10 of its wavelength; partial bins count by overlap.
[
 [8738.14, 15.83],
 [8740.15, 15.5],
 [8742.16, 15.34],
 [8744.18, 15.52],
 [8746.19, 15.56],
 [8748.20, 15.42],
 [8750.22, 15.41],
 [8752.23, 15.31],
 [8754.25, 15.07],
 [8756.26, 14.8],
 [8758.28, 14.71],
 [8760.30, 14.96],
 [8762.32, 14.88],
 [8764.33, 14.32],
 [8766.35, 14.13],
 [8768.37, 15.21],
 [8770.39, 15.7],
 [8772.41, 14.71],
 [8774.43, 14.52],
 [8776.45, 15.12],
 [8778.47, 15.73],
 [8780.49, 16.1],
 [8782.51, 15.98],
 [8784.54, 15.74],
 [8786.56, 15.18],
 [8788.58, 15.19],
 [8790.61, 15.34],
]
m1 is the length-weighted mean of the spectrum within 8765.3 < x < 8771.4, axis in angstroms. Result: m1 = 15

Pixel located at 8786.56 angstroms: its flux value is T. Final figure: 15.18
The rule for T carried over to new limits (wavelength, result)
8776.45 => 15.12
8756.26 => 14.8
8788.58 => 15.19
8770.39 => 15.7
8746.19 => 15.56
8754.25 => 15.07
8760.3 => 14.96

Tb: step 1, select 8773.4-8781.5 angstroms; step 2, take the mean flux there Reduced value 15.4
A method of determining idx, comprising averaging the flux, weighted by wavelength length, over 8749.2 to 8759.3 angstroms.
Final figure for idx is 15.1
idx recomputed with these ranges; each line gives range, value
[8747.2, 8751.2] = 15.4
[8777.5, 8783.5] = 15.9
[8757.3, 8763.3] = 14.8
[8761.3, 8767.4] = 14.5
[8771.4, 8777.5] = 14.8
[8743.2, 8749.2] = 15.5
